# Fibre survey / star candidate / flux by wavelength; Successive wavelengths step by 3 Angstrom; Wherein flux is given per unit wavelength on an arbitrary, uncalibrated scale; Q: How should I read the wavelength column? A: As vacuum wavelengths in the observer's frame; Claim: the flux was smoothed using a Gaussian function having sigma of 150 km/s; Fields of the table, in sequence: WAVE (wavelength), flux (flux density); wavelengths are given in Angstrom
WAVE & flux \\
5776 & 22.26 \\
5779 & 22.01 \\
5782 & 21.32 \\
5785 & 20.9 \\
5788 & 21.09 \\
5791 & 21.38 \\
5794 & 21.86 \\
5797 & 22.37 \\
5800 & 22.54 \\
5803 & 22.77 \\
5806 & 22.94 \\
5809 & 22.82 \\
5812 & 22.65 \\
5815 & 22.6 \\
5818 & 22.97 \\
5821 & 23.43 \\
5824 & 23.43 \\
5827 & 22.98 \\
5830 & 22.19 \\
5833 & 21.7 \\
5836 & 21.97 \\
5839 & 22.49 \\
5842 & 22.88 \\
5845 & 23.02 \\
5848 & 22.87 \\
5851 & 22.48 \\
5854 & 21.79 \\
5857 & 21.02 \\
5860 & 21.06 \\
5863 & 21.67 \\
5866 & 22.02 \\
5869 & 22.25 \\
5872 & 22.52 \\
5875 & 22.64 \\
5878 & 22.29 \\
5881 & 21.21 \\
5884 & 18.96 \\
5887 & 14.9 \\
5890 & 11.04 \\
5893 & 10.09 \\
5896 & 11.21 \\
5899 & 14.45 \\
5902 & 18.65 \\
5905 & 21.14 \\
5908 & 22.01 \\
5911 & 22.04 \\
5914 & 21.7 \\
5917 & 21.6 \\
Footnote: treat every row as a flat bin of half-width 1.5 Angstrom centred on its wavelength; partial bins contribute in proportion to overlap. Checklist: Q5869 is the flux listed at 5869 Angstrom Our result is 22.25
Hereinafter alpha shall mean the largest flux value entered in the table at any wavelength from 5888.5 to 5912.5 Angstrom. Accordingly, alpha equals 22.04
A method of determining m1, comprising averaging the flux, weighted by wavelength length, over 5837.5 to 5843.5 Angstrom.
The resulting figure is 22.7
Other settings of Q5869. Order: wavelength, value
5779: 22.01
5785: 20.9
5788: 21.09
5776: 22.26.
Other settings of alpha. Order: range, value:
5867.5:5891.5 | 22.64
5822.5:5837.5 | 23.43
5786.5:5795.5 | 21.86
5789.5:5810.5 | 22.94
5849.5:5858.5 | 22.48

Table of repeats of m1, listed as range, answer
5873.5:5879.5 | 22.5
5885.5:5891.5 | 13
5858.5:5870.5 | 21.8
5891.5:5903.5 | 13.6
